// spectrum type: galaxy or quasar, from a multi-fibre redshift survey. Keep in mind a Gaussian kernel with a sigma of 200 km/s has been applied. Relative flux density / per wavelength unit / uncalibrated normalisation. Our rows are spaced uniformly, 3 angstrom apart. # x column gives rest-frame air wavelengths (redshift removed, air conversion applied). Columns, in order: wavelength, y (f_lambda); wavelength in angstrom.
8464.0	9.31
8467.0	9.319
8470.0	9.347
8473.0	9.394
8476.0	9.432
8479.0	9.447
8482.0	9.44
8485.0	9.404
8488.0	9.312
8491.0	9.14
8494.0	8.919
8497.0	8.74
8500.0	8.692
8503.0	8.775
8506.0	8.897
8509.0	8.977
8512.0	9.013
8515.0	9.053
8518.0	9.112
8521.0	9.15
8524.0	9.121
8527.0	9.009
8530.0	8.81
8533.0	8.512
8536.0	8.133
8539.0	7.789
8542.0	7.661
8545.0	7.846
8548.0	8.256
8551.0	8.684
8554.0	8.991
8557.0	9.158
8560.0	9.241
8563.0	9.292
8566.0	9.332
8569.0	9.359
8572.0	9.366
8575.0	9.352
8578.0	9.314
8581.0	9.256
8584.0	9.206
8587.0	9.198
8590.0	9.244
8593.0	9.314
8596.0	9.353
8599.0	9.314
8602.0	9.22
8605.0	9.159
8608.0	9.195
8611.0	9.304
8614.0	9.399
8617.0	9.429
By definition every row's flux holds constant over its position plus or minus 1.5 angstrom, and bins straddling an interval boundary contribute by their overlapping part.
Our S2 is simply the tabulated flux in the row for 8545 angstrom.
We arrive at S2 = 7.846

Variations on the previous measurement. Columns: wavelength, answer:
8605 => 9.159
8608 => 9.195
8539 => 7.789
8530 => 8.81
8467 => 9.319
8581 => 9.256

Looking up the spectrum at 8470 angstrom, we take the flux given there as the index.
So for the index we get 9.347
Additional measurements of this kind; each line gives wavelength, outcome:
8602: 9.22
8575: 9.352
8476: 9.432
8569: 9.359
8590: 9.244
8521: 9.15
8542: 7.661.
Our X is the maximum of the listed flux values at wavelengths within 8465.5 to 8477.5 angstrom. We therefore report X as 9.432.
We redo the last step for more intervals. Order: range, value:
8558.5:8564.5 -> 9.292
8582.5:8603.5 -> 9.353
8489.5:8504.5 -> 9.14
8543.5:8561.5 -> 9.241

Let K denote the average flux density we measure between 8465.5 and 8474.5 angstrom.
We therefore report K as 9.35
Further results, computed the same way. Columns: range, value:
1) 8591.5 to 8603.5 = 9.3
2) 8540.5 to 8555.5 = 8.29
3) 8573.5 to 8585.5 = 9.28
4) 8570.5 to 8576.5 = 9.36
